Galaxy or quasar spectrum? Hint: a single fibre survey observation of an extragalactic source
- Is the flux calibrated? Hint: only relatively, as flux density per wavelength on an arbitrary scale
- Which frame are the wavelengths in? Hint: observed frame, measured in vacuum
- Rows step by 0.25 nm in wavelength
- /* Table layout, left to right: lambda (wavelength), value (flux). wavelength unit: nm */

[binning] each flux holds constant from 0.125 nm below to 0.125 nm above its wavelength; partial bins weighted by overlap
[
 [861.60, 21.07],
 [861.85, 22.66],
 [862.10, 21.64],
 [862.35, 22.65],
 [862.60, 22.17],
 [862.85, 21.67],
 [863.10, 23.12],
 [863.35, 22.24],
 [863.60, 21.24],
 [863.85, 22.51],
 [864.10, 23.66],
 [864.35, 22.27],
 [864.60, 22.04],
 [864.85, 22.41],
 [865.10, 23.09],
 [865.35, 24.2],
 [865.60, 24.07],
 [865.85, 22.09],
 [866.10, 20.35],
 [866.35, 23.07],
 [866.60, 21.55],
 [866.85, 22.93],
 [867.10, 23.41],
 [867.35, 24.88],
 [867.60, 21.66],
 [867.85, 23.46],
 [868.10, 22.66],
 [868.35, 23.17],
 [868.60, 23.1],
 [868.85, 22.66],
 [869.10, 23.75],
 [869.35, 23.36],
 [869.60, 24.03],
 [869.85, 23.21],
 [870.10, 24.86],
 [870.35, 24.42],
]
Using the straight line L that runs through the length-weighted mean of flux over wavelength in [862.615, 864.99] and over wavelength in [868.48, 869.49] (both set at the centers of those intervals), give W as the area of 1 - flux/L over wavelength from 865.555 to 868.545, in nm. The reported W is 0.020 nm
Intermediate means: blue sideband 22.3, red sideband 23.2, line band 22.7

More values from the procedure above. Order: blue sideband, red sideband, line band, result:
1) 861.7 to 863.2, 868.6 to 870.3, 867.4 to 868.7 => 0.02 nm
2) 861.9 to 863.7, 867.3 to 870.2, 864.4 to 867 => 0.02 nm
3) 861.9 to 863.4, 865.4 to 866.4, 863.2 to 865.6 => -0.03 nm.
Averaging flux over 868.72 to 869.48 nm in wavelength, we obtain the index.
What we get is 23.3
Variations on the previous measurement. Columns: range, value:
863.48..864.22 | 22.5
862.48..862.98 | 21.9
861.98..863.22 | 22.2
